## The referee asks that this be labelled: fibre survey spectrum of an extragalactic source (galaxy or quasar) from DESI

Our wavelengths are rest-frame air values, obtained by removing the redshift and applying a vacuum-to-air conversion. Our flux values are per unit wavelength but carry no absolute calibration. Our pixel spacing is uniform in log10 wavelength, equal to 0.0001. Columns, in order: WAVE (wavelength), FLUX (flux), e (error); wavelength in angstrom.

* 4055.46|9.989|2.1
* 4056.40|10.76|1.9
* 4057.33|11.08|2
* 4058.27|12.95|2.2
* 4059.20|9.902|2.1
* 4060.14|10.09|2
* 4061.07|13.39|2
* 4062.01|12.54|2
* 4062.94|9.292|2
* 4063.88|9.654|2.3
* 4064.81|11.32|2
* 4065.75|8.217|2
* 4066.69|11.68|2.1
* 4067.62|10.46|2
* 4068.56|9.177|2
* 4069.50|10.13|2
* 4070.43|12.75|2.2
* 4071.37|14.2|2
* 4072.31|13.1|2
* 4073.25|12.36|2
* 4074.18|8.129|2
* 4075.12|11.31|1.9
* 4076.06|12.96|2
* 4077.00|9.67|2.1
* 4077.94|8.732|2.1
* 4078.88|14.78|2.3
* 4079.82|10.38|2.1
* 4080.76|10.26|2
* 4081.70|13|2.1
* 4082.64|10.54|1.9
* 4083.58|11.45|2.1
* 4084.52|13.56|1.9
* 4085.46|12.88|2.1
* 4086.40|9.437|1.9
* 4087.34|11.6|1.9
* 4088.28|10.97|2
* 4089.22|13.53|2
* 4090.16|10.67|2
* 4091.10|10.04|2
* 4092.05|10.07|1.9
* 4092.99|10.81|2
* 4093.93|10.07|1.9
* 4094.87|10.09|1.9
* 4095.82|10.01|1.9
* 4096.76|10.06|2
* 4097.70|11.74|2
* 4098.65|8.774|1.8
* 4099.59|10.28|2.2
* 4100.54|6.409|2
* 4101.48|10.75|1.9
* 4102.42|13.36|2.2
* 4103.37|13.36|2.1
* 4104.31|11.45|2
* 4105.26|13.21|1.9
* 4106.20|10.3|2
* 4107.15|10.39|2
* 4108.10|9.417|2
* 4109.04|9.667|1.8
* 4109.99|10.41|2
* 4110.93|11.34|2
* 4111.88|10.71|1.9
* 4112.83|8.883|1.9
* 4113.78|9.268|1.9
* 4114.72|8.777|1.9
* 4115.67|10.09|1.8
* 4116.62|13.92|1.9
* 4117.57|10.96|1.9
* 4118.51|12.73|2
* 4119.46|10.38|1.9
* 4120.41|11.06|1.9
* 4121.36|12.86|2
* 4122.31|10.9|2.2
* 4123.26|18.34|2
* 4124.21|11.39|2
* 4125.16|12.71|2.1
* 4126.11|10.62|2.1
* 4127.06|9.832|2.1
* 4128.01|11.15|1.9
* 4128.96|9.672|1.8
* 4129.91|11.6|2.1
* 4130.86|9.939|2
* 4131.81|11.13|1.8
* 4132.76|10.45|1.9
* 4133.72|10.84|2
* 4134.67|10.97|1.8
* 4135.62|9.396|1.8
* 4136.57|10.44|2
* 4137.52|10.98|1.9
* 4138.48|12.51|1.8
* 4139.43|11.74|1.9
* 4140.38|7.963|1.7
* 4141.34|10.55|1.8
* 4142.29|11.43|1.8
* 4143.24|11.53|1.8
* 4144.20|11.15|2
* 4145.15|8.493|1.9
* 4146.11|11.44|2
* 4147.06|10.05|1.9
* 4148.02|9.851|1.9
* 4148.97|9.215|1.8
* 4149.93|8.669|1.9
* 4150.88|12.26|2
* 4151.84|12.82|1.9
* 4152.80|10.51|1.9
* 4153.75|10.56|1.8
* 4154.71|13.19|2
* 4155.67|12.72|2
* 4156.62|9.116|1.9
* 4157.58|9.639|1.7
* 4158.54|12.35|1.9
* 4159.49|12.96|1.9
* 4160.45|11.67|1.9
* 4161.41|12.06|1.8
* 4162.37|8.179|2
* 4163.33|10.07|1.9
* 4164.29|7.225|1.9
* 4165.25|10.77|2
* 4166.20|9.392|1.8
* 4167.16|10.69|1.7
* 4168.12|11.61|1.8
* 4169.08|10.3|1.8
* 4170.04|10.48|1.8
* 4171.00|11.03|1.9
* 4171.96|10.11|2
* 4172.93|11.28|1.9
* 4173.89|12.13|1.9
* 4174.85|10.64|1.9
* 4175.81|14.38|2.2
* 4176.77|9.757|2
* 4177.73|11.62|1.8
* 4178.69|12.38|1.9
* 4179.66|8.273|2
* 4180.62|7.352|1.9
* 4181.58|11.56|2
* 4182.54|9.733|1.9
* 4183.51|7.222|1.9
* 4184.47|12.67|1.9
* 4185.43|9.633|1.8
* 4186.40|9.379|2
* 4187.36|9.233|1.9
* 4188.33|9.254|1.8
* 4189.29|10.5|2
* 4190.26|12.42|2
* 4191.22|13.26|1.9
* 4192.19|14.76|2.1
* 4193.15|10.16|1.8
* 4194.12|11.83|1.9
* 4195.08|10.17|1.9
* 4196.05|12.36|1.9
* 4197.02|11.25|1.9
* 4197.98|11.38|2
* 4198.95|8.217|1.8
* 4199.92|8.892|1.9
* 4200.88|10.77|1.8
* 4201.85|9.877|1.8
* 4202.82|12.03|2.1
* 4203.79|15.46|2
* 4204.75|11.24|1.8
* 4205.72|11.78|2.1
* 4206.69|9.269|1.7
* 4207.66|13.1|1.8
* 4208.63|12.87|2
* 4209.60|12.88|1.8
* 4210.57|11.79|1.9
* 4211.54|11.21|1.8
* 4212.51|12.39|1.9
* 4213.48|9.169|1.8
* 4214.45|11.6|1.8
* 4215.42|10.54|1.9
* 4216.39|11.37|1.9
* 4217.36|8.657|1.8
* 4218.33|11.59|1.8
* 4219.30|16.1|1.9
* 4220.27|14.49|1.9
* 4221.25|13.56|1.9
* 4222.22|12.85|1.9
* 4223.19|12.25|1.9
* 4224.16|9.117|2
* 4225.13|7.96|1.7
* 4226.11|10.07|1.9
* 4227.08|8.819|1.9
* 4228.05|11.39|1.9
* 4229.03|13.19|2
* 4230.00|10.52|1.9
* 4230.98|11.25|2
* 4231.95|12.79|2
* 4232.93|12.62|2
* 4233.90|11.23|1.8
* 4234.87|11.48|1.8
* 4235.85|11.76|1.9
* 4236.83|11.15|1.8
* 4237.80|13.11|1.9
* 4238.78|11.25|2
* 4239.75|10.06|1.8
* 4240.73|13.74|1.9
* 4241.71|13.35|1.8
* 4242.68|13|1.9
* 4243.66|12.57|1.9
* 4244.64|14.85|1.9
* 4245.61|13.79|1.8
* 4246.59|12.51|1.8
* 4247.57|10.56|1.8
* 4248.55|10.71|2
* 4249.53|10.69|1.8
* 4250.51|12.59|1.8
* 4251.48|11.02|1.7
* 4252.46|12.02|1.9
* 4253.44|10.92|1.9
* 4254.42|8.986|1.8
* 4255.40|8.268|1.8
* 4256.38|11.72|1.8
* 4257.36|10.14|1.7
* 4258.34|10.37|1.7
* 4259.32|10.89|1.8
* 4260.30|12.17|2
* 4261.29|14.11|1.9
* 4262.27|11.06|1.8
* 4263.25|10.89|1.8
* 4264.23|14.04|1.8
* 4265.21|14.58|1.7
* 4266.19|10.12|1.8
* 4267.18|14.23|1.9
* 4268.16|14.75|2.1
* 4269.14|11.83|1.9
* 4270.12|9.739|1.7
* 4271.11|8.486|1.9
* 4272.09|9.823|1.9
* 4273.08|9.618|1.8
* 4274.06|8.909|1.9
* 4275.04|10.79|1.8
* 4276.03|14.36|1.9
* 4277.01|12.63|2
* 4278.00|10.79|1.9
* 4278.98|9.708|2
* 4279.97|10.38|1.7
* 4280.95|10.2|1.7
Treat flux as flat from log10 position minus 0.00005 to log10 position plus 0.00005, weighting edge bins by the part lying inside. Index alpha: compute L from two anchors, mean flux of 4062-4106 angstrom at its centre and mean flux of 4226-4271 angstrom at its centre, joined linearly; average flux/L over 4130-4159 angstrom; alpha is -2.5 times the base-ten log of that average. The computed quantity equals 0.05 mag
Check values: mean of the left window 11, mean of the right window 11.7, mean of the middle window 10.7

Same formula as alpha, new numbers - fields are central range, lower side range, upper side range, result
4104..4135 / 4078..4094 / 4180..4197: 0.01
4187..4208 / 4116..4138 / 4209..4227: 0.02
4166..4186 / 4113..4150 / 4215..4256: 0.06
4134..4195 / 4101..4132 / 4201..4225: 0.08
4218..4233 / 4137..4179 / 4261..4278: -0.04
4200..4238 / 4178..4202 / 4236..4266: -0.04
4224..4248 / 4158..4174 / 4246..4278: -0.05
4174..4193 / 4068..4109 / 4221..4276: 0.06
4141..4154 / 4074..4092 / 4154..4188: 0.02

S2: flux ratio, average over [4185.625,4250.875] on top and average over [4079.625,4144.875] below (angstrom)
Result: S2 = 1.05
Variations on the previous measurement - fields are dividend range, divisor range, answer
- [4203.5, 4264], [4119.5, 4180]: 1.07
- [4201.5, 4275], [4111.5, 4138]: 1.05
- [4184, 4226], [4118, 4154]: 1.03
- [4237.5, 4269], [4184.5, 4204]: 1.09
